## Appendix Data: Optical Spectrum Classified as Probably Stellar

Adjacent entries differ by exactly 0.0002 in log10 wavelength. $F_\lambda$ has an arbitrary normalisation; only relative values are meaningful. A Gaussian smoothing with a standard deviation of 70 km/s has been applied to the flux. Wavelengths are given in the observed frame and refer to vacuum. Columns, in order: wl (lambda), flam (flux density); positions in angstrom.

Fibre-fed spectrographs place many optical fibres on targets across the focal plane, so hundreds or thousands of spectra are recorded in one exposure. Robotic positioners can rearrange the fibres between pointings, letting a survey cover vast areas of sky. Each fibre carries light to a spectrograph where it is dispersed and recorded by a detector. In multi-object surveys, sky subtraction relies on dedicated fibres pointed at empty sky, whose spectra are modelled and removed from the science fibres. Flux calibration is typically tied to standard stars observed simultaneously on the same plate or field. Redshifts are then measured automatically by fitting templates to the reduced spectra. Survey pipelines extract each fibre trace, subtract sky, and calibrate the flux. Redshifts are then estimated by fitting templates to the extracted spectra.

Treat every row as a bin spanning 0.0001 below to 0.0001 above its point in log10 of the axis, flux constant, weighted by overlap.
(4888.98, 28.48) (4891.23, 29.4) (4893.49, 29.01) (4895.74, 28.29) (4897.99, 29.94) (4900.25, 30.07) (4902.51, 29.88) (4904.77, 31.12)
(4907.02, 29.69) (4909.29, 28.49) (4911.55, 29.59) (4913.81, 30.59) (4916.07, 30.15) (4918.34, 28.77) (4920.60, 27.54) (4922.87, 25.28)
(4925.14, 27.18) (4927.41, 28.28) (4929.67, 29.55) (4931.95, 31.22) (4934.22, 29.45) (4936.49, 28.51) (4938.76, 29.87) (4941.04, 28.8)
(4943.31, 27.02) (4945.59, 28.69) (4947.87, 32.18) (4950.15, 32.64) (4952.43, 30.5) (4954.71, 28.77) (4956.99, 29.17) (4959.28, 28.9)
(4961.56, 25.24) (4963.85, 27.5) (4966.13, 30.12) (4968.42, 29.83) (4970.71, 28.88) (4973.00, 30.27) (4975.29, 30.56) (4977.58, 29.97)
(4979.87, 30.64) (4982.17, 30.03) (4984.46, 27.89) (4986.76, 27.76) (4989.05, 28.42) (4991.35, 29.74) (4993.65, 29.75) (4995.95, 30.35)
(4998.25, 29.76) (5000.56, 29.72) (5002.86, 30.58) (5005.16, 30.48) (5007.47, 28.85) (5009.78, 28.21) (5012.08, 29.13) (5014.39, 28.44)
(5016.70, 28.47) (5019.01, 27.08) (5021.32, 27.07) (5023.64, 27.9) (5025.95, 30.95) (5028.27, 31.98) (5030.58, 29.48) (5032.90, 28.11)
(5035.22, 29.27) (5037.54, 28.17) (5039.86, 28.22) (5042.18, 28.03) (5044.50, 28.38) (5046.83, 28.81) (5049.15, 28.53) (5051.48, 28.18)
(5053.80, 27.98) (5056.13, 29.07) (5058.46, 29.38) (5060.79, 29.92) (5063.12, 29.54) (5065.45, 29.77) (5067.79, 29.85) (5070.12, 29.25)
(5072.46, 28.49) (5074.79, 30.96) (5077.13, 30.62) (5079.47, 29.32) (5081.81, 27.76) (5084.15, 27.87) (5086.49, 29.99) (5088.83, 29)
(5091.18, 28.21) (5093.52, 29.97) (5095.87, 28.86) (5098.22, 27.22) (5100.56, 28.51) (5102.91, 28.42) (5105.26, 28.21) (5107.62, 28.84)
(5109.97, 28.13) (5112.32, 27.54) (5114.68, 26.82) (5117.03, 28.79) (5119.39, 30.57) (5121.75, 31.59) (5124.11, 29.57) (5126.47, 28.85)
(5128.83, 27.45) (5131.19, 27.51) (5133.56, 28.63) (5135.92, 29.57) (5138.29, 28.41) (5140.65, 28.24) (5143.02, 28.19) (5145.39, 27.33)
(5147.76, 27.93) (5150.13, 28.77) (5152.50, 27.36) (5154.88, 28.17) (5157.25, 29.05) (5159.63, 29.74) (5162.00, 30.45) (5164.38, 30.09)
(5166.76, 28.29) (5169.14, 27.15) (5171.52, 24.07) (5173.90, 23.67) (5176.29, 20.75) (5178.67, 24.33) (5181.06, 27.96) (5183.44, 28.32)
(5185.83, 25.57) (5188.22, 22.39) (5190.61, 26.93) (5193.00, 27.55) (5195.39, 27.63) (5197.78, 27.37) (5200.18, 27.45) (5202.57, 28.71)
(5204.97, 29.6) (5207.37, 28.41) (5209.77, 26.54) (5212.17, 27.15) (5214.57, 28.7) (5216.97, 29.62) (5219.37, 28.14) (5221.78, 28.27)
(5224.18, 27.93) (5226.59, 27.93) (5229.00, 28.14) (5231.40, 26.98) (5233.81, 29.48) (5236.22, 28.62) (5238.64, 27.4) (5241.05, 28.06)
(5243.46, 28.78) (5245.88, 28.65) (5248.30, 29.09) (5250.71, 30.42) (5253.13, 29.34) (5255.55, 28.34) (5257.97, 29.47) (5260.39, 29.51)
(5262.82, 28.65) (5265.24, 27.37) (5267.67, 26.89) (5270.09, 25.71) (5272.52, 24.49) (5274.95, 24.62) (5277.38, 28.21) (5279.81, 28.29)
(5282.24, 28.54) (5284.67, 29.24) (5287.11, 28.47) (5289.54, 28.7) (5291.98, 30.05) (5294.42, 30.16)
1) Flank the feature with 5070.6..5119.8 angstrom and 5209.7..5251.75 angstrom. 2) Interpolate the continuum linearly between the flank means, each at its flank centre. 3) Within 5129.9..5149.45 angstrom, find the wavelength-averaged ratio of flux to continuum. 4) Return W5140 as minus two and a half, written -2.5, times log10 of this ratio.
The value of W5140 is 0.01 mag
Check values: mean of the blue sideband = 28.7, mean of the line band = 28.2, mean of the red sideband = 28.4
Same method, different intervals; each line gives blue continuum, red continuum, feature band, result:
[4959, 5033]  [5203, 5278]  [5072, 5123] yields -0.01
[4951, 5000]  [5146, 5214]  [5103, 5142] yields -0.03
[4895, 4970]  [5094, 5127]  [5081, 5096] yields 0.00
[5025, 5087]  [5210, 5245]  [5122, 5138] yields 0.00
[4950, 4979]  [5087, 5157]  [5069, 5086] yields -0.02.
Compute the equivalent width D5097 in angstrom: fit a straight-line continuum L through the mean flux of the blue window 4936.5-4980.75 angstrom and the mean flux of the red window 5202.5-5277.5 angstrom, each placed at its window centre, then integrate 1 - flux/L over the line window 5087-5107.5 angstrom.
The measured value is 0.11 angstrom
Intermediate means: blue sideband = 29.4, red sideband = 28.1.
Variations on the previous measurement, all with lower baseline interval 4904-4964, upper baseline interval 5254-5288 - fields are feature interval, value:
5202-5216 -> -0.11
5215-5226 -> -0.22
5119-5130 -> -0.48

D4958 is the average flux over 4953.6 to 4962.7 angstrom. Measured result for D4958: 28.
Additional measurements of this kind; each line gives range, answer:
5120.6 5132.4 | 29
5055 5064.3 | 29.5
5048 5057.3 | 28.4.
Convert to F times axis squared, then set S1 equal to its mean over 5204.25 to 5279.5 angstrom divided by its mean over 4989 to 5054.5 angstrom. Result 1.1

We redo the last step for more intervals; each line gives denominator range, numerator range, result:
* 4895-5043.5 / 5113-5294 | 1.05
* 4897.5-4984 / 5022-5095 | 1.04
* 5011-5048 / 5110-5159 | 1.04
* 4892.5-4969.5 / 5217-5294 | 1.10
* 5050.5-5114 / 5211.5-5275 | 1.04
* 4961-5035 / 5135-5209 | 1.00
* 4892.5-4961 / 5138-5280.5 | 1.06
